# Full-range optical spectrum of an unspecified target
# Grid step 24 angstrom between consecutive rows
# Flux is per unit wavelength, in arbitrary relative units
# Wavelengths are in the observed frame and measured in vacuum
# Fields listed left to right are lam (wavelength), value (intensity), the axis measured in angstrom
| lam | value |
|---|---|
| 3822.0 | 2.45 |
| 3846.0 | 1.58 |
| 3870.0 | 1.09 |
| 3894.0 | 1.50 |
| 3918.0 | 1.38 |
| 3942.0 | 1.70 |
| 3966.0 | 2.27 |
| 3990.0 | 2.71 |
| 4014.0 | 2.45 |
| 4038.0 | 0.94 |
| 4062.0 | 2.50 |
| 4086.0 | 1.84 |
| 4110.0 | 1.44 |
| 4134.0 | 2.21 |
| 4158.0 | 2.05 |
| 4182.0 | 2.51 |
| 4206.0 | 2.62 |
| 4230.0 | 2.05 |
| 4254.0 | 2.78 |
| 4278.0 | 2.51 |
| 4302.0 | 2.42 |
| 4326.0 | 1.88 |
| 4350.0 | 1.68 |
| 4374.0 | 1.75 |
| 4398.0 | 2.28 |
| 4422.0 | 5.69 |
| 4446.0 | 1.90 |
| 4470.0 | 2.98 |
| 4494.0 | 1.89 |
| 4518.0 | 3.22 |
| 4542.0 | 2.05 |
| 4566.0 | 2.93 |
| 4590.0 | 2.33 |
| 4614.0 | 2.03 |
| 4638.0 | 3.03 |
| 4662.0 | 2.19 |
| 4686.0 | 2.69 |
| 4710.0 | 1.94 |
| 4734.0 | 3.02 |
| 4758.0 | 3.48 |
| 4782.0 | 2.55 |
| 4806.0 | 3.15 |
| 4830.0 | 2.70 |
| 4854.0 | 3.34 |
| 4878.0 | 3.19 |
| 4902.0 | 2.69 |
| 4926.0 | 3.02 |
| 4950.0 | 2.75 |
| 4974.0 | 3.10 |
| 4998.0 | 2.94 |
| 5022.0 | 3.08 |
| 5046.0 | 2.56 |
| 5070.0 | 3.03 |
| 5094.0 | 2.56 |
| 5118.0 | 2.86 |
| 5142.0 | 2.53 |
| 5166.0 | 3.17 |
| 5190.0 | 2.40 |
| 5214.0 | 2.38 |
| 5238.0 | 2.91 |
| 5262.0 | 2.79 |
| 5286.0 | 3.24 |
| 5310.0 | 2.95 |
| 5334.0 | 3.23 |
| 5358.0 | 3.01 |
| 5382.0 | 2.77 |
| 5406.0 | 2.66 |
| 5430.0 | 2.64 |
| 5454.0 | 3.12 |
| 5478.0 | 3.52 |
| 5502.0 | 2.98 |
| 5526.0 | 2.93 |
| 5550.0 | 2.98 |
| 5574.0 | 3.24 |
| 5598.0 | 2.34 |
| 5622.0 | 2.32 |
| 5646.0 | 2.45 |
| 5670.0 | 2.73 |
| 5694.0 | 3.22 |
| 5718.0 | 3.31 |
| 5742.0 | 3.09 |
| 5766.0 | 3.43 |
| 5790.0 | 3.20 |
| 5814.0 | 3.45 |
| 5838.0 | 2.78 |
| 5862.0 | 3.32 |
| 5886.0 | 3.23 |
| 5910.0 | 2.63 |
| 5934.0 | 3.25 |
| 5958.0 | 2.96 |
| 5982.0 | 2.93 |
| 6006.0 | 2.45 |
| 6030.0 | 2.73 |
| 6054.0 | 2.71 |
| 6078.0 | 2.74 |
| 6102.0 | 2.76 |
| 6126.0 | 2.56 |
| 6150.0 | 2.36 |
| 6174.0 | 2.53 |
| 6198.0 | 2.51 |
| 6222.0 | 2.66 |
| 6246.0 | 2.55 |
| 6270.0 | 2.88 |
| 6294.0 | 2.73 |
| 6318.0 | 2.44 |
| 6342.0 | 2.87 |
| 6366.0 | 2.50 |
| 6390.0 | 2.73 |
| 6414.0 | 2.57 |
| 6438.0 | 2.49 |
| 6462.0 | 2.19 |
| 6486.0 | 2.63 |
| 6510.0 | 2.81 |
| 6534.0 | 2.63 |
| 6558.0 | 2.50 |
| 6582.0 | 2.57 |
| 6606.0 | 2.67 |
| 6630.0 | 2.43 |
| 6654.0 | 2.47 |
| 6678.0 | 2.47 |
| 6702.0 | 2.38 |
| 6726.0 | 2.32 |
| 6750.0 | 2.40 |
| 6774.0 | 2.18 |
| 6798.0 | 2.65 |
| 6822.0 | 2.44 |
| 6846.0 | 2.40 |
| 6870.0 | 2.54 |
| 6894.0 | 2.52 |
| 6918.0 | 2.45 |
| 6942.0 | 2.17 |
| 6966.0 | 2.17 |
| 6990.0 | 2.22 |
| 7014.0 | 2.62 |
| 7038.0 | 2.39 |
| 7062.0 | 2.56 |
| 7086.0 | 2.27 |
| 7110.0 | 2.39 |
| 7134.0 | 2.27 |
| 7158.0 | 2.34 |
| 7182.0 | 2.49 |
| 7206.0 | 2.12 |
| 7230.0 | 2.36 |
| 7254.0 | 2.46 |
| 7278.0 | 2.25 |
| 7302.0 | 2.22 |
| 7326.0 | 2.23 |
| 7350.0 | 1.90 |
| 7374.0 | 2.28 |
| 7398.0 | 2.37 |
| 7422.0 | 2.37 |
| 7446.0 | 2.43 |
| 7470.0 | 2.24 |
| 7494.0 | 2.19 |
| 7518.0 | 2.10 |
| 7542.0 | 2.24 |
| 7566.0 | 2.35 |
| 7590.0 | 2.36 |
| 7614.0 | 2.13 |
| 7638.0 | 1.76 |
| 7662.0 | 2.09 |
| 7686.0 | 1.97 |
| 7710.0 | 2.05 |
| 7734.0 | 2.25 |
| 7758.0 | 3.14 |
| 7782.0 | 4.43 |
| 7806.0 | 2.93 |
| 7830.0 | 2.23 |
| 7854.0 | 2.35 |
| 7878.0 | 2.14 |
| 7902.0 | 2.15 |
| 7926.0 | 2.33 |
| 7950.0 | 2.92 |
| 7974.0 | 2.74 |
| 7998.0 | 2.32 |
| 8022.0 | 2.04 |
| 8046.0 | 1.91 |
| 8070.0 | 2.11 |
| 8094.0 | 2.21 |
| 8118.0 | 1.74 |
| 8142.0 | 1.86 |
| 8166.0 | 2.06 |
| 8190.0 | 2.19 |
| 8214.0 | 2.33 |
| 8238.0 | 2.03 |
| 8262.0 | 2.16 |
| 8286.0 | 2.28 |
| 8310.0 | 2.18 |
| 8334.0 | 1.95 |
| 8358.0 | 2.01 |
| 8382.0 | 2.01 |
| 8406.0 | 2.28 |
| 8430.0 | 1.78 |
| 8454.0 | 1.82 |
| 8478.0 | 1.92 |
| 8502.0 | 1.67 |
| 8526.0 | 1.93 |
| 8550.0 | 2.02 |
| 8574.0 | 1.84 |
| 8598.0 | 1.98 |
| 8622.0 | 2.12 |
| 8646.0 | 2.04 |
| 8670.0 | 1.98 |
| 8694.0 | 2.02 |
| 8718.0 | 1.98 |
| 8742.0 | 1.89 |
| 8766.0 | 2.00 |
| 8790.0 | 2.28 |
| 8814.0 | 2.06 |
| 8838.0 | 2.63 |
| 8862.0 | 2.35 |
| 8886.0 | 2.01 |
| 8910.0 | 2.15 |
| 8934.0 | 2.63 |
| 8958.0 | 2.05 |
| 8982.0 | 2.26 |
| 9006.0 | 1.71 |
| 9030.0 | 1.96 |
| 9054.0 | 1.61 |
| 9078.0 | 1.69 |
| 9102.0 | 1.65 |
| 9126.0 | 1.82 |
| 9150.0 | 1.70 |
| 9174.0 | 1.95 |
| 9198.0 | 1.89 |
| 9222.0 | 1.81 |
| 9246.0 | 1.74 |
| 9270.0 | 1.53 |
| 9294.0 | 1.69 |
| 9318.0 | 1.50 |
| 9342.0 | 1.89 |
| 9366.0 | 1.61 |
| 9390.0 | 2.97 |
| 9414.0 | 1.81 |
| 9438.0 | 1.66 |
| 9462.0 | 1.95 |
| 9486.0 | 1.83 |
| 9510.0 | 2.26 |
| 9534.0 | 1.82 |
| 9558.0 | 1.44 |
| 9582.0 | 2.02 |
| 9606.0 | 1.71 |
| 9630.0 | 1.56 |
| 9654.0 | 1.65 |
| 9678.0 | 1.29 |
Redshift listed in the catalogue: 0.18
